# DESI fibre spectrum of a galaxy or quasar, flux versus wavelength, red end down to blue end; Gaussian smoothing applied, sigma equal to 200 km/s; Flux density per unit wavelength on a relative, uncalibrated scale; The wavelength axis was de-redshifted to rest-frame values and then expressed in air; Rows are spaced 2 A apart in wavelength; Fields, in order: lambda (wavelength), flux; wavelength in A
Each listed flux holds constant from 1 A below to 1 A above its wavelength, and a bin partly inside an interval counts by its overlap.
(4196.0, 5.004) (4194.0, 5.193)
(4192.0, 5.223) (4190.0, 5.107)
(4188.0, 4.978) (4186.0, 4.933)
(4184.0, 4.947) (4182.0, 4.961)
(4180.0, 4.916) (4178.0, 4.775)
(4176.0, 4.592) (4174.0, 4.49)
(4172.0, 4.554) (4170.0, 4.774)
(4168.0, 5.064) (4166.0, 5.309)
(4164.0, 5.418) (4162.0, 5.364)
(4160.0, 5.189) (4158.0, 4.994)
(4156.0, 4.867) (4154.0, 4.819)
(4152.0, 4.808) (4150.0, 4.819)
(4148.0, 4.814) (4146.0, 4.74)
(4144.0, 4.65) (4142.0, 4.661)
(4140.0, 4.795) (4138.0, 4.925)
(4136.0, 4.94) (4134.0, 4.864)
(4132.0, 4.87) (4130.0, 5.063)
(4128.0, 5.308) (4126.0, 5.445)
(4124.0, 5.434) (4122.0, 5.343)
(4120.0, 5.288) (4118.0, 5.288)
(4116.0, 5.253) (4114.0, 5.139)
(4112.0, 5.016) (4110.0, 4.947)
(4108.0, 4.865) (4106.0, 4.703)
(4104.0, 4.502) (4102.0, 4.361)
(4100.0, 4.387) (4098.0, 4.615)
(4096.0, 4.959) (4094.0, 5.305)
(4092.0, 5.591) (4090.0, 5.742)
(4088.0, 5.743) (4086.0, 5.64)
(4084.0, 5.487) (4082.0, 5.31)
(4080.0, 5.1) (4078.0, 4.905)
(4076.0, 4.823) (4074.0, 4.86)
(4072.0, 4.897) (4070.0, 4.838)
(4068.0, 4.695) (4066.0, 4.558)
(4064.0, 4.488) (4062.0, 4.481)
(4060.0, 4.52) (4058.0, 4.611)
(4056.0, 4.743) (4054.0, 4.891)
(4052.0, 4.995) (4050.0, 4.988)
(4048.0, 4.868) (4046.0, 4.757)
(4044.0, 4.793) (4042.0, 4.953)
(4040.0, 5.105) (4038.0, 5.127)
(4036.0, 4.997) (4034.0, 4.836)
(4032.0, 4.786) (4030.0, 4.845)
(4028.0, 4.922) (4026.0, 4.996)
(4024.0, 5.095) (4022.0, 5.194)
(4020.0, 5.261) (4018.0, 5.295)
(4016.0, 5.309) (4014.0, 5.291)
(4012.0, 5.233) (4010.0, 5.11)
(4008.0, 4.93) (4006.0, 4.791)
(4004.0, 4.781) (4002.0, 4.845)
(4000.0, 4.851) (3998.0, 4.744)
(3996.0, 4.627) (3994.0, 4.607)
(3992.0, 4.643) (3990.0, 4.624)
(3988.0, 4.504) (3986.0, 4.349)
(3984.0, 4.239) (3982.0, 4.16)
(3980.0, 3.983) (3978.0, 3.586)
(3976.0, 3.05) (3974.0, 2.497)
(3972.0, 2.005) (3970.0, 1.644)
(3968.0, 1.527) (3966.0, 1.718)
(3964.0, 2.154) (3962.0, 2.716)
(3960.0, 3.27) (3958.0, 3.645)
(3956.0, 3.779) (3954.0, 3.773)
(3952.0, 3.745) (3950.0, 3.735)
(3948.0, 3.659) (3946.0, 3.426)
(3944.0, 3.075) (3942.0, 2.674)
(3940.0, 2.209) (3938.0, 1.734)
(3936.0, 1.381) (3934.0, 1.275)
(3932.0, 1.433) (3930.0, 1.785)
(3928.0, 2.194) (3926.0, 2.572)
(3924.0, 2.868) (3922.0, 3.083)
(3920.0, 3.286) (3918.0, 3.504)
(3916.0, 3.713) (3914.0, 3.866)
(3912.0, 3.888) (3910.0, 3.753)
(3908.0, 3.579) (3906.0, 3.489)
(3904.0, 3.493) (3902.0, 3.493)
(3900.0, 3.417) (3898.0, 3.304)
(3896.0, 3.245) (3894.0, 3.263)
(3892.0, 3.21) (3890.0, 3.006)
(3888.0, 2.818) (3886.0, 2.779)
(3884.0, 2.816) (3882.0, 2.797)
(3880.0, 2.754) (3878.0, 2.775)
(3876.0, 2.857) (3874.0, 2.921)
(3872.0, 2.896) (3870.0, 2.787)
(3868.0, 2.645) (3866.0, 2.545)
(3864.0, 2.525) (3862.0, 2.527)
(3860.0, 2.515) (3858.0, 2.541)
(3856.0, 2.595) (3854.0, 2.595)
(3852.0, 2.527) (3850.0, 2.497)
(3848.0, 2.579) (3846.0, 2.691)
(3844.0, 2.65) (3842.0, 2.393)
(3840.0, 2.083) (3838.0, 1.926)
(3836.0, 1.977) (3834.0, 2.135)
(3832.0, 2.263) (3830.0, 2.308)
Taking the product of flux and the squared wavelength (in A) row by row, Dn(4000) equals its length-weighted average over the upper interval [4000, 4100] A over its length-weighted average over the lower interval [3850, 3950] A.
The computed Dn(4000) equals 1.88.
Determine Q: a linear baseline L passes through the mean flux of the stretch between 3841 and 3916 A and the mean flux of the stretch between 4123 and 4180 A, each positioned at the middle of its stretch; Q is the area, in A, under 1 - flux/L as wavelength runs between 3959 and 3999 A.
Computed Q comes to 3.0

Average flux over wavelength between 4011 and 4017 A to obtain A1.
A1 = 5.28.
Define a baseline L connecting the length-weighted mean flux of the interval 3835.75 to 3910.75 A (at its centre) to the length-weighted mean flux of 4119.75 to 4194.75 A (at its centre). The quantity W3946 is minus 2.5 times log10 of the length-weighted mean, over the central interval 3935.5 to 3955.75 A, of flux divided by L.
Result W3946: 0.128 mag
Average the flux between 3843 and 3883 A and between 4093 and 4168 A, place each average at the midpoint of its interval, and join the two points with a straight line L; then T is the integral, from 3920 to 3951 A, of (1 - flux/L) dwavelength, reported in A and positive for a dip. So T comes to 7.5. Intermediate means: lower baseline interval 2.66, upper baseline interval 4.98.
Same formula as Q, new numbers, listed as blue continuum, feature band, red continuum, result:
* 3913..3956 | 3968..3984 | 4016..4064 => 3.1 A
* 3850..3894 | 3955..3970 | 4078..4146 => 4.1 A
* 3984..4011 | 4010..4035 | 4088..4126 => -1.6 A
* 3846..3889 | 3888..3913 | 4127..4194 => -4.0 A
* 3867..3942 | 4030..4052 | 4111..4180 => -4.6 A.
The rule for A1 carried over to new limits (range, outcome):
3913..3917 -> 3.79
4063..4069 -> 4.58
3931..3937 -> 1.36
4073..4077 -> 4.84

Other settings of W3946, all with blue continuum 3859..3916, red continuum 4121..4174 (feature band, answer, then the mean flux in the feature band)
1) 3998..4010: -0.228 mag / 4.85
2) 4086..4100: -0.154 mag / 5.28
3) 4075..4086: -0.152 mag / 5.17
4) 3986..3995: -0.190 mag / 4.57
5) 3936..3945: 0.444 mag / 2.31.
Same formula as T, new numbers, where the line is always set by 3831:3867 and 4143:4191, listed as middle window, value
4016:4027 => -4.1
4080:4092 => -3.6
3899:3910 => -2.5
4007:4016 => -3.6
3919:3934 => 3.2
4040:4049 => -2.1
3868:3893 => -1.8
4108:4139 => -3.8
